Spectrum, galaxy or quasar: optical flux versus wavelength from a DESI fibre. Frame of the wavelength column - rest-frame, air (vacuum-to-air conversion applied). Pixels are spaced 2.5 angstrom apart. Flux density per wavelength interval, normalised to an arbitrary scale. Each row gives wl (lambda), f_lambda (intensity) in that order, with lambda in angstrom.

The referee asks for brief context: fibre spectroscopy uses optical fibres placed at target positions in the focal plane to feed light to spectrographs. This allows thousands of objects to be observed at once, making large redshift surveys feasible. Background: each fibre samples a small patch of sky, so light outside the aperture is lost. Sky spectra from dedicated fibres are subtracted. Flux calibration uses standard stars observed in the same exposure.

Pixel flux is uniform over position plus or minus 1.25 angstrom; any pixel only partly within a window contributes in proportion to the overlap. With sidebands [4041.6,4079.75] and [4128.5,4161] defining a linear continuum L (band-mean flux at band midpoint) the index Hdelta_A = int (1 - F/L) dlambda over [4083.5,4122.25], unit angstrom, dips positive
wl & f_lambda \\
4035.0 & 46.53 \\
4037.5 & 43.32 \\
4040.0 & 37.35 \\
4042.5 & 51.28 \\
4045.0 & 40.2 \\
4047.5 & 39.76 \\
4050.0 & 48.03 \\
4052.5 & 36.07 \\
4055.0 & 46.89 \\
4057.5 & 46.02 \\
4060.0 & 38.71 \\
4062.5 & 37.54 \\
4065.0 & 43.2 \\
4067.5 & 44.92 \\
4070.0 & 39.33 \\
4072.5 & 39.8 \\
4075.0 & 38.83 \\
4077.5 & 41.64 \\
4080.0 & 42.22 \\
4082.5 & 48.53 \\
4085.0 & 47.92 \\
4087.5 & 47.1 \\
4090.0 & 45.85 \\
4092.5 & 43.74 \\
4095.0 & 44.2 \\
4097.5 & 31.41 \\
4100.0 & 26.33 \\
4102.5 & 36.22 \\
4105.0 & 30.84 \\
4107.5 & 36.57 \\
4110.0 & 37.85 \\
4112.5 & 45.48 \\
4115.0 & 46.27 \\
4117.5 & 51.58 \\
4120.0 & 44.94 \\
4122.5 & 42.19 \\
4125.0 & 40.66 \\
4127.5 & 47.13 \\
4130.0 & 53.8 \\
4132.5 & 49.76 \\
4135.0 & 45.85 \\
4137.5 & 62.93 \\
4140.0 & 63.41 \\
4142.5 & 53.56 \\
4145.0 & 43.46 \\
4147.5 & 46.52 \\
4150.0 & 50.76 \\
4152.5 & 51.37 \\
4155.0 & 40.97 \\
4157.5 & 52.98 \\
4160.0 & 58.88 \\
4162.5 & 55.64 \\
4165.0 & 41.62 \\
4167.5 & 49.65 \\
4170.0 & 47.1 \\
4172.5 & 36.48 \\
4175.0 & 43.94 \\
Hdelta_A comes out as 4.7 angstrom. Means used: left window 42.1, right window 51.8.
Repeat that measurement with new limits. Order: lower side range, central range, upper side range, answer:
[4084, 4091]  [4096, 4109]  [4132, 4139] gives 4.4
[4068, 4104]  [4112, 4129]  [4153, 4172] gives -0.4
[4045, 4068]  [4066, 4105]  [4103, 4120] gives 0.8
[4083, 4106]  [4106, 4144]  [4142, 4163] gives -2.2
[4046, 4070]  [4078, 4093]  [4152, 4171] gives -0.5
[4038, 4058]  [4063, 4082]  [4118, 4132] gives 1.1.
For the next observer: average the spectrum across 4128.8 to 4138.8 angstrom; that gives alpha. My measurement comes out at 53.1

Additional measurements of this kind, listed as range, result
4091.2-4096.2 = 44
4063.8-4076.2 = 41.2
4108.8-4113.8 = 41.7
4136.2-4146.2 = 55.9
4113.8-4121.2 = 47.6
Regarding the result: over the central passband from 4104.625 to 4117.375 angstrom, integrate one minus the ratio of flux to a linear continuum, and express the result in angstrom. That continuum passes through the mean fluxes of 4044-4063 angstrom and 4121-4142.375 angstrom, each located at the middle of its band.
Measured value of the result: 1.95 angstrom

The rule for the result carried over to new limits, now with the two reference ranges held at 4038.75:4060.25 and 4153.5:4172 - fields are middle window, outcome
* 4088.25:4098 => 0.6 angstrom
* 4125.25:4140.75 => -1.7 angstrom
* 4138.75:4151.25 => -0.9 angstrom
